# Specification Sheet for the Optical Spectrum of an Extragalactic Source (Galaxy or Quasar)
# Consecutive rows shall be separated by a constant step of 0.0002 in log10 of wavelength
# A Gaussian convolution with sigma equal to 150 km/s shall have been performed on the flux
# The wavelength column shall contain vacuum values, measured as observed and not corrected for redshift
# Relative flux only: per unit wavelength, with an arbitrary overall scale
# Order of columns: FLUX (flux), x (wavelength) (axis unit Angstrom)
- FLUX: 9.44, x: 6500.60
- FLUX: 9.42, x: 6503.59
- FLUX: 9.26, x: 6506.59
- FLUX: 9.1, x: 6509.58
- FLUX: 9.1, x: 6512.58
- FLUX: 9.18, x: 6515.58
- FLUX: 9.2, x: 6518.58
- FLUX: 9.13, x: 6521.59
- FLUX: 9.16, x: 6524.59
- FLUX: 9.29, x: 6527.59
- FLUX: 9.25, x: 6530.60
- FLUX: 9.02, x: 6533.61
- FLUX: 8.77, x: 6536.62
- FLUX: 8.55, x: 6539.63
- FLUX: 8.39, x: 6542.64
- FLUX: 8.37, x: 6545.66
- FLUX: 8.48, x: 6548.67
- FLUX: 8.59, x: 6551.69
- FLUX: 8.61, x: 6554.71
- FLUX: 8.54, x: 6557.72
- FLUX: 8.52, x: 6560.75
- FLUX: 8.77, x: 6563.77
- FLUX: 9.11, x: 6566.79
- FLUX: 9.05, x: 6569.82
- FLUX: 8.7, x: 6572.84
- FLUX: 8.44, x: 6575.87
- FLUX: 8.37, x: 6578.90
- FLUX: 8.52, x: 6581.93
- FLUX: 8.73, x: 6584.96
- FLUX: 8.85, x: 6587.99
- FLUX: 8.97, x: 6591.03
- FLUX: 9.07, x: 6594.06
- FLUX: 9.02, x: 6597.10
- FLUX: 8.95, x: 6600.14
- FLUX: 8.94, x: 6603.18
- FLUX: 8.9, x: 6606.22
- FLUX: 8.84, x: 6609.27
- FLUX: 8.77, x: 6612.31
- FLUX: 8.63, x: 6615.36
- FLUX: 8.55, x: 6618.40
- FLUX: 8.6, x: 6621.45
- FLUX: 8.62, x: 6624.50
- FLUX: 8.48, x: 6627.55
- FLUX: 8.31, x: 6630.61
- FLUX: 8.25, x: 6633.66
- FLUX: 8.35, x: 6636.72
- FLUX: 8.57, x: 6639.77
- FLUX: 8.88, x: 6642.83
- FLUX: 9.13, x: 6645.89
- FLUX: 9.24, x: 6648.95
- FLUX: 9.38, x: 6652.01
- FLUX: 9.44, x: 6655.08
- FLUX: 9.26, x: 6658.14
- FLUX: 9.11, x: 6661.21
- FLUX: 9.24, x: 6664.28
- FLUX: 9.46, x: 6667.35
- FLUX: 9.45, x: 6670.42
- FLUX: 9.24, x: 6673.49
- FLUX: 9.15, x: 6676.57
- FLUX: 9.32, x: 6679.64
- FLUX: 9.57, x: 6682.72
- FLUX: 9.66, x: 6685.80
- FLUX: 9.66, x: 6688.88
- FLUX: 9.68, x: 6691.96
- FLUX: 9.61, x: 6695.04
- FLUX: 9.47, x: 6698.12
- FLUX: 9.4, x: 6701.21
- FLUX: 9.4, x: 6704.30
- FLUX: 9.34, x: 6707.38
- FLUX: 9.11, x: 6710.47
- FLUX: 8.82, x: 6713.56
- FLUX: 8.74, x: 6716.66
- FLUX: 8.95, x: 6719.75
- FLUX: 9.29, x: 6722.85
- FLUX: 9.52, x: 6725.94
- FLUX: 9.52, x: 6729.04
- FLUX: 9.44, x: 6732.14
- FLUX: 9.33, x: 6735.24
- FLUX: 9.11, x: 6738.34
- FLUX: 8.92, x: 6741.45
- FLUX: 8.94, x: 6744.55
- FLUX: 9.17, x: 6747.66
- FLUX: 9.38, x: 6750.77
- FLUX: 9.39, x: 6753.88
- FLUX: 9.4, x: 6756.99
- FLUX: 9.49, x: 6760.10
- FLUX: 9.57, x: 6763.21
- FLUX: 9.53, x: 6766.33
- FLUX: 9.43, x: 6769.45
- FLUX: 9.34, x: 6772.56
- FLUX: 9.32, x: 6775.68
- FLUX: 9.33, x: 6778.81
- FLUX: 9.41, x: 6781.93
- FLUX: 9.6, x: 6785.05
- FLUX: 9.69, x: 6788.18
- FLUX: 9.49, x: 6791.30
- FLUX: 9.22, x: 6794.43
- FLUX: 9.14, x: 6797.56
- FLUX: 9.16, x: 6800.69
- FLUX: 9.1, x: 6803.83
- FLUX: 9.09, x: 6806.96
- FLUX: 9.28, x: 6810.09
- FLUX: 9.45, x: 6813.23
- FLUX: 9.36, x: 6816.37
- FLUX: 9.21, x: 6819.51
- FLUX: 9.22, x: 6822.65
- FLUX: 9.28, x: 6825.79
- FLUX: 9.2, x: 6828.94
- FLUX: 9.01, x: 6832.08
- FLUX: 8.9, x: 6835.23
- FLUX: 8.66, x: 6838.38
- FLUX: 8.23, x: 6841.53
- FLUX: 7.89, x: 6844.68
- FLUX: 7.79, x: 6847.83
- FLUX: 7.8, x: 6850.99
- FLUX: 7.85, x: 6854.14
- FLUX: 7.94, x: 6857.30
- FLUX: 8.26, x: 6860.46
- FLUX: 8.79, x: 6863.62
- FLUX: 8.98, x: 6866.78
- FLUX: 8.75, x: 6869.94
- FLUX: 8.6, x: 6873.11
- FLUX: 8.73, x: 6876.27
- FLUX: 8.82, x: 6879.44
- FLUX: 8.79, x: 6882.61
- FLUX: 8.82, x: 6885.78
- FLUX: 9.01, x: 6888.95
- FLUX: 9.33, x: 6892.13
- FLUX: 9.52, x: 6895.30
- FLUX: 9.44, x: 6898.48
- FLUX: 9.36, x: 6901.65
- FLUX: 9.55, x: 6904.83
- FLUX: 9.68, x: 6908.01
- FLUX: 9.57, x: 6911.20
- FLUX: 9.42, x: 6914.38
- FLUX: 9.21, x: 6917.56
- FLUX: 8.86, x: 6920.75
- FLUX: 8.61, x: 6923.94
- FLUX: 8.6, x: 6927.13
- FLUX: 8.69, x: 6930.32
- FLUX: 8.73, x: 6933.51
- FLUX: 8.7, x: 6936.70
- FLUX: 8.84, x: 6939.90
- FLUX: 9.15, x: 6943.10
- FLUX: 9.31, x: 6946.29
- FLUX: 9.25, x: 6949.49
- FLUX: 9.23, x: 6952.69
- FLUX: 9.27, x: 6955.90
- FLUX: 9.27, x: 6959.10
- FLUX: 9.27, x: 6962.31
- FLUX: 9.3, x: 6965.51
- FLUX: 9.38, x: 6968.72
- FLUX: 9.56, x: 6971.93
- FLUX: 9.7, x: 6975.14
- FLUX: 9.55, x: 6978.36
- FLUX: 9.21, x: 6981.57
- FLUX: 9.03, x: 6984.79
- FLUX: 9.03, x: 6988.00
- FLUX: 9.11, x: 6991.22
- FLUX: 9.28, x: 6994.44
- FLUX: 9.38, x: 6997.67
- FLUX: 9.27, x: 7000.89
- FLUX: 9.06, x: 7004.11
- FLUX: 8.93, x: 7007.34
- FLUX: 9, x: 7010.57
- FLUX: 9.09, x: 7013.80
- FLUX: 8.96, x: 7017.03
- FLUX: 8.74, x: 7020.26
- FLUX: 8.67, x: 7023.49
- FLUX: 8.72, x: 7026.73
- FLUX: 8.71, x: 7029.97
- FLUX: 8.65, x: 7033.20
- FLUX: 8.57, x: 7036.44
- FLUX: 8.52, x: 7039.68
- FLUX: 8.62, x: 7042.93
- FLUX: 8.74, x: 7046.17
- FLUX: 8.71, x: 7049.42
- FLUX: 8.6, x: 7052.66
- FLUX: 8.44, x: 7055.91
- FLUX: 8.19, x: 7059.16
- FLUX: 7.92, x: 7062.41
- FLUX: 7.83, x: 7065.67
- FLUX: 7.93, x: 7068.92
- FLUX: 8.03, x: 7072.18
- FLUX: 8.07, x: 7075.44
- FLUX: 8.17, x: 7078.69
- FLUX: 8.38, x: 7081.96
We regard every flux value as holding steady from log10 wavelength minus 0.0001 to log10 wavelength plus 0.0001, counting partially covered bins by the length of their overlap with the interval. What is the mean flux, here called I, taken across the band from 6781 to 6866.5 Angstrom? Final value 8.89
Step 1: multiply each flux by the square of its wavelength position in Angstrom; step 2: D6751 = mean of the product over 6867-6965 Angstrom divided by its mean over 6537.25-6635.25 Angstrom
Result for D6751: 1.15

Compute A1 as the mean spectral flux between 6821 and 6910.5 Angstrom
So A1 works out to 8.8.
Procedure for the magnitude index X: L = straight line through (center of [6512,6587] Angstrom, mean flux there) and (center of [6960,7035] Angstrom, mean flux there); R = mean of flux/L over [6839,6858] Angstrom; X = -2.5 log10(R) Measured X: 0.13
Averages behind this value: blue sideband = 8.79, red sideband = 9.11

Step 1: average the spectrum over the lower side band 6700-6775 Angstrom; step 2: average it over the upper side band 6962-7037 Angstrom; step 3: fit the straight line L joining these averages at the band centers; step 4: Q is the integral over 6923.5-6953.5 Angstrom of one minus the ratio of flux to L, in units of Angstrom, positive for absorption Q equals 0.73 Angstrom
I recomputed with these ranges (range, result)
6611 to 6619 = 8.66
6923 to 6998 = 9.14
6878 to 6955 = 9.11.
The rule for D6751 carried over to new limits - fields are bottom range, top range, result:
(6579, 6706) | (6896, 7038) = 1.11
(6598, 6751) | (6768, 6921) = 1.04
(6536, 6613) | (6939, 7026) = 1.19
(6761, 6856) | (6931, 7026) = 1.06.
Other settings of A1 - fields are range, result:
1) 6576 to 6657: 8.78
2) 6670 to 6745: 9.31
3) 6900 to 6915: 9.52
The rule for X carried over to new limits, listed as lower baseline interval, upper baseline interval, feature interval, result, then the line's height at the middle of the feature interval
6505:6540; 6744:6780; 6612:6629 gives 0.07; 9.21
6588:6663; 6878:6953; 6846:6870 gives 0.10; 9.05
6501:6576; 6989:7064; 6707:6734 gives -0.04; 8.85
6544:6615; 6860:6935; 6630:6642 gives 0.05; 8.79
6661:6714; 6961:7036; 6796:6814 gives 0.01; 9.28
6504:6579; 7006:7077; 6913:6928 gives -0.04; 8.61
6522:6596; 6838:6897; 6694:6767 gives -0.08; 8.65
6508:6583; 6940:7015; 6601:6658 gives 0.01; 8.89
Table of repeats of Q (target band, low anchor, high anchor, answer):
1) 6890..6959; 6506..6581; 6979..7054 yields -2.08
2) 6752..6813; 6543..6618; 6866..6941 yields -3.10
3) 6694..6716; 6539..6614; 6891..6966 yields -0.97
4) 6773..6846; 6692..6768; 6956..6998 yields 1.18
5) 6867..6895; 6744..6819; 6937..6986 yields 1.24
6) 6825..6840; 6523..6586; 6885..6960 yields 0.08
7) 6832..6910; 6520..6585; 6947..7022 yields 3.00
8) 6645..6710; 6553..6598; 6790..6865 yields -4.59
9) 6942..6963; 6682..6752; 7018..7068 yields -1.26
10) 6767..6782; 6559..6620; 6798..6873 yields -1.05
